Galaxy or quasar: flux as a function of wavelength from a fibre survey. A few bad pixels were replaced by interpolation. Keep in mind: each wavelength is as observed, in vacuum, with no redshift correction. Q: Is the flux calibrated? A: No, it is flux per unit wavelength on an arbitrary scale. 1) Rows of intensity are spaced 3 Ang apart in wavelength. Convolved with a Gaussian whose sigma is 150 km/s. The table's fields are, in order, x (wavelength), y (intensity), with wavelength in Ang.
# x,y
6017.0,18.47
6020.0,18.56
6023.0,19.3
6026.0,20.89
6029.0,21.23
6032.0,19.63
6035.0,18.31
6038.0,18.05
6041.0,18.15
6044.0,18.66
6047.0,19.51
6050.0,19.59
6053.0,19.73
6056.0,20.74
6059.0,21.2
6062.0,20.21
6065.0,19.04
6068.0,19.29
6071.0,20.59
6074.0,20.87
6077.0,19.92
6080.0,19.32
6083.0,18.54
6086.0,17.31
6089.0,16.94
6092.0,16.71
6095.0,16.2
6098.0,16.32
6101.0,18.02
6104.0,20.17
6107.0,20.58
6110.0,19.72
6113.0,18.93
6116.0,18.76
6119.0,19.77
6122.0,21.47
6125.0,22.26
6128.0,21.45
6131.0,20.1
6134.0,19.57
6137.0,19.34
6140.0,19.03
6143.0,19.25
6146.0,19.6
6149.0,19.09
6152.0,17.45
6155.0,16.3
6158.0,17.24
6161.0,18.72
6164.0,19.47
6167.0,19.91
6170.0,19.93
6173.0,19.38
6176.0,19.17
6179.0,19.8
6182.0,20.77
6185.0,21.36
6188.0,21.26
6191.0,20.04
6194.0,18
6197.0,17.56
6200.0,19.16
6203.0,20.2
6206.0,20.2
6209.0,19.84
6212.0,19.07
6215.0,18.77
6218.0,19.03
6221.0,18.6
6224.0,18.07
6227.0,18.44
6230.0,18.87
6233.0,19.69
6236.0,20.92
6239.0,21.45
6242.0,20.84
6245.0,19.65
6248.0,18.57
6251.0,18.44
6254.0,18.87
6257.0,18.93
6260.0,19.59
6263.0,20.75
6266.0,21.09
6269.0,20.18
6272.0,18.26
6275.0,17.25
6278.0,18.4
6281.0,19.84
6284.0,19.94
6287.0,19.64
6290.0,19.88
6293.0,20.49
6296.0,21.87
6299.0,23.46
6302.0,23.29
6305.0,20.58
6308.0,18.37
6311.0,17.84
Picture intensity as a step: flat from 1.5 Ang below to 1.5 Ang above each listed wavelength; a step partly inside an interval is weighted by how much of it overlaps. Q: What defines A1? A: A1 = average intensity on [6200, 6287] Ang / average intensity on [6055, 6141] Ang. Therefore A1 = 1.0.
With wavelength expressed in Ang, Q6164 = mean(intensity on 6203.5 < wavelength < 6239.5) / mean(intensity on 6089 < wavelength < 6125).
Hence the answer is 1.03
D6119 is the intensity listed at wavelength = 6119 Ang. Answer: 19.77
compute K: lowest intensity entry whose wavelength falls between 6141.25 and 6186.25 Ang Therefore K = 16.3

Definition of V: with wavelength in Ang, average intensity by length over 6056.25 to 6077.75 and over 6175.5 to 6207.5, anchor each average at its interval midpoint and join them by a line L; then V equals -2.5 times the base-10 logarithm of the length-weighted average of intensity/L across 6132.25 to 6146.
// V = 0.03 mag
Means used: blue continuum 20.2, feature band 19.3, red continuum 19.8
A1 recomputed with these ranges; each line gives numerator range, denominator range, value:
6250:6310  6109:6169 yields 1.03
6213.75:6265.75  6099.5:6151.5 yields 0.98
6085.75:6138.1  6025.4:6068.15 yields 0.98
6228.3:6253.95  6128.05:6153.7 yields 1.02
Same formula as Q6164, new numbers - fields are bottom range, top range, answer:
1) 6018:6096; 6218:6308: 1.03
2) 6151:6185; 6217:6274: 1.02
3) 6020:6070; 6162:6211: 1.01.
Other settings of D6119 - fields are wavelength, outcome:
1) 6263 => 20.75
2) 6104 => 20.17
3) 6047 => 19.51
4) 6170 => 19.93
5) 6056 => 20.74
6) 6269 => 20.18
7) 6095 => 16.2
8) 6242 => 20.84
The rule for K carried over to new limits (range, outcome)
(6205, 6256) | 18.07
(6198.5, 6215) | 18.77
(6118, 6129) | 19.77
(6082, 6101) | 16.2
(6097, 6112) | 16.32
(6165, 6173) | 19.38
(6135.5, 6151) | 19.03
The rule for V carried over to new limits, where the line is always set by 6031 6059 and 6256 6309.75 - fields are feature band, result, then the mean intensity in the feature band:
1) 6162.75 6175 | 0.00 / 19.7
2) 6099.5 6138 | -0.03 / 20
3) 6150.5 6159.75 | 0.15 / 17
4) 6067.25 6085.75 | -0.01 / 19.6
